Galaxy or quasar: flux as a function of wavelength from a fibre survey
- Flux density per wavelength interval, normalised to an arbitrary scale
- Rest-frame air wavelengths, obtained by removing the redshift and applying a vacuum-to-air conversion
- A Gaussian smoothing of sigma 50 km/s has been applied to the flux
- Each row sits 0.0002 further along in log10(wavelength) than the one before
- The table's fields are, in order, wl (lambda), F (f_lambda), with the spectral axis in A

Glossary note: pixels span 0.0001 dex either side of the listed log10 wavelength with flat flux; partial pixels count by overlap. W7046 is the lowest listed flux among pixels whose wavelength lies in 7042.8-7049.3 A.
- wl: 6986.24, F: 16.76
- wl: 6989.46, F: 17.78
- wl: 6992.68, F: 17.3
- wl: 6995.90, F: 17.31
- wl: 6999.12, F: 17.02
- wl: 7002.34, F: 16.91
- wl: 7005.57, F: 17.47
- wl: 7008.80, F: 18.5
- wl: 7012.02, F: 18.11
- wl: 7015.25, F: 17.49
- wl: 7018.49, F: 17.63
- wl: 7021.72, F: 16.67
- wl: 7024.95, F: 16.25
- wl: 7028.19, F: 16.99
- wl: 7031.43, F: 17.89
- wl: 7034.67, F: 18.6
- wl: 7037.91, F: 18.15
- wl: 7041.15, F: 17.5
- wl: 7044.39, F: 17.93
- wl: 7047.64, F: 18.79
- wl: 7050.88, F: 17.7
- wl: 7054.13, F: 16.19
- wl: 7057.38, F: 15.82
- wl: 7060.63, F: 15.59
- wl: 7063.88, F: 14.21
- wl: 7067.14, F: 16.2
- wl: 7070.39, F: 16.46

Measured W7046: 17.93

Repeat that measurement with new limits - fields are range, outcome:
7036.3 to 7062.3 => 15.59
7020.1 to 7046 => 16.25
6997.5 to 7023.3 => 16.67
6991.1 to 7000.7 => 17.02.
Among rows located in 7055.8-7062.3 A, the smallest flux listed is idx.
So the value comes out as 15.59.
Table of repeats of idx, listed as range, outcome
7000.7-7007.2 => 16.91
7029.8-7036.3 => 17.89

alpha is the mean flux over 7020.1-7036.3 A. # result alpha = 17.3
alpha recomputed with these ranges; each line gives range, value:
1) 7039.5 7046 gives 17.7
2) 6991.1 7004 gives 17.1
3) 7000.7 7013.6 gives 17.8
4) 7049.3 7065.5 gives 15.9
